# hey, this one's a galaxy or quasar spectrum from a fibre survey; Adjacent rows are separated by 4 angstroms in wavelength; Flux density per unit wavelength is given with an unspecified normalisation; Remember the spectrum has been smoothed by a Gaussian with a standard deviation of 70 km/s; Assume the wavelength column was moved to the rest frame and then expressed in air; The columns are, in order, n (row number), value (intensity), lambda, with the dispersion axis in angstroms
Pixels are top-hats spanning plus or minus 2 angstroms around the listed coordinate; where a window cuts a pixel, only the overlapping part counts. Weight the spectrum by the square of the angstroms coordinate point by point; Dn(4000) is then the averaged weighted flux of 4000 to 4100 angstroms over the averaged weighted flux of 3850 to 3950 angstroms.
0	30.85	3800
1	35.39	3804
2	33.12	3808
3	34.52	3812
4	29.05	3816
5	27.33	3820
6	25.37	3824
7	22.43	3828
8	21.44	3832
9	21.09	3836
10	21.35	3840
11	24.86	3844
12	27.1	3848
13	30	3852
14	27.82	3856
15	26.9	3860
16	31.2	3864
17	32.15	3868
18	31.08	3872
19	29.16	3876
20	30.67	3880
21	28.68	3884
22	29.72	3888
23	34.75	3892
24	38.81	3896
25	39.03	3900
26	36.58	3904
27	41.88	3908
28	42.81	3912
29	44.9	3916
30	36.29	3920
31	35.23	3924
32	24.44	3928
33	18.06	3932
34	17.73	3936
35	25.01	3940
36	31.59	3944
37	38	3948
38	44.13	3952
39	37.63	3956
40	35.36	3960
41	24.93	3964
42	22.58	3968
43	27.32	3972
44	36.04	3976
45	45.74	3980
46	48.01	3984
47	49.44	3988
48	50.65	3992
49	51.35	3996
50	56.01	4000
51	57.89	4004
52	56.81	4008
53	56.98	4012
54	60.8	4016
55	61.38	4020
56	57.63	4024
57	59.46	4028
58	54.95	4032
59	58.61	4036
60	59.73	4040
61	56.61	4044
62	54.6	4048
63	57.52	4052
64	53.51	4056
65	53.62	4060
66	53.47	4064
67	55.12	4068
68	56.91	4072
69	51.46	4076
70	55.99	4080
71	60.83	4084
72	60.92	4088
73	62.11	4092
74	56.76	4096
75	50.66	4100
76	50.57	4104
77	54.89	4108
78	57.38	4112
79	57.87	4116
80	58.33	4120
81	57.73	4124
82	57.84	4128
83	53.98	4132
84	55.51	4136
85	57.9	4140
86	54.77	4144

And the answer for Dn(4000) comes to 1.92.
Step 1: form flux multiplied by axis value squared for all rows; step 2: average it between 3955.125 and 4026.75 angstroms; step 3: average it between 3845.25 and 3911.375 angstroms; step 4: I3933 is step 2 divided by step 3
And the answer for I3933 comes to 1.53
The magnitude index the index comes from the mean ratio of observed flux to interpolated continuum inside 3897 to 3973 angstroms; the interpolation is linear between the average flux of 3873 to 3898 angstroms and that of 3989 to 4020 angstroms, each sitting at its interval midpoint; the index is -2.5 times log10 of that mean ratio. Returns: 0.24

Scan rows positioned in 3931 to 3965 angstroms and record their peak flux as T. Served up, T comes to 44.13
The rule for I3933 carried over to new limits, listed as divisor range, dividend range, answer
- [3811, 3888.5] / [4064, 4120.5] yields 2.31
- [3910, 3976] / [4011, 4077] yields 1.88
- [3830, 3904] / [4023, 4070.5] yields 2.09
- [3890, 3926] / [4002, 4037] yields 1.58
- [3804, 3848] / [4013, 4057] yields 2.42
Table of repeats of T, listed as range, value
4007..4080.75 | 61.38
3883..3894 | 34.75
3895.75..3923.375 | 44.9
